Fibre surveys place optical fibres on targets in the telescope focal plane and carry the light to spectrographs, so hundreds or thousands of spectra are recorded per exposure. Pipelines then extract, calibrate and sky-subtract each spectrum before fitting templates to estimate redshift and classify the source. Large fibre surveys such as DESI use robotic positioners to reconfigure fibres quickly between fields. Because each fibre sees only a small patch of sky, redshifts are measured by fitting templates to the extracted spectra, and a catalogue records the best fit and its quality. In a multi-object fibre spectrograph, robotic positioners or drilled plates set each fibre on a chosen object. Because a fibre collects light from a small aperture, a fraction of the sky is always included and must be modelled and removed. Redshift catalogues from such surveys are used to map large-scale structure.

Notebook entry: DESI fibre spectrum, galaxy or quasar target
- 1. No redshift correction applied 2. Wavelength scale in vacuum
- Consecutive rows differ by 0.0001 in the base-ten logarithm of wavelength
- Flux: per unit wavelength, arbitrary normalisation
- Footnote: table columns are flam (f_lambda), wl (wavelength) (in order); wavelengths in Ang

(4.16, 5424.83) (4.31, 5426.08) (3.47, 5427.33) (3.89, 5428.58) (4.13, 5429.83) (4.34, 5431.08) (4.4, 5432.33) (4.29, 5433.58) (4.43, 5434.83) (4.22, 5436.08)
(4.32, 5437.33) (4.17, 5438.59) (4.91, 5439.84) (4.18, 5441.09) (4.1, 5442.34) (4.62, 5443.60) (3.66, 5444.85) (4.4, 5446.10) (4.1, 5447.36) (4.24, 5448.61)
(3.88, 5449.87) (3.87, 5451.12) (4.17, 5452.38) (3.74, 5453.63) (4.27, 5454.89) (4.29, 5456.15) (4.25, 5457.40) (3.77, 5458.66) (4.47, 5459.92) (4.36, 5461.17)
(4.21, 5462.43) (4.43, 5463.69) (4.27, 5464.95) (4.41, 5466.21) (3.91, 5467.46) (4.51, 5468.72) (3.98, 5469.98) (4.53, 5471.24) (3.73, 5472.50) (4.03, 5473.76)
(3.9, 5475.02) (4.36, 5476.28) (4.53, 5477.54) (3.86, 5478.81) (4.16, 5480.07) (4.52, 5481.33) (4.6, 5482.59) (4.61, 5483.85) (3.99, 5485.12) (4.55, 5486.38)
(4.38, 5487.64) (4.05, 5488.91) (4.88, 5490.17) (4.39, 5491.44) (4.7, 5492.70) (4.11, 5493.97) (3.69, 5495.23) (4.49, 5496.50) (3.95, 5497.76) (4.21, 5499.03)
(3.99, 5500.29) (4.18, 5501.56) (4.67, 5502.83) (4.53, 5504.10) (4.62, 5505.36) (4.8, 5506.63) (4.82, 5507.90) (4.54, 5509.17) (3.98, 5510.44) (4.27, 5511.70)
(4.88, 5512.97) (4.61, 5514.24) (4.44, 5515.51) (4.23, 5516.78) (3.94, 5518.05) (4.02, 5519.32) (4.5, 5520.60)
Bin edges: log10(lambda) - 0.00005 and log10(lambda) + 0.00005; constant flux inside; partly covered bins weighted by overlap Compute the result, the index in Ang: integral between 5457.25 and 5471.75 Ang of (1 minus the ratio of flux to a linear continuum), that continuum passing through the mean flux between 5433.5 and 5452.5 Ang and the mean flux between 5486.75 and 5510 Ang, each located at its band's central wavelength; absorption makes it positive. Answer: 0.1 Ang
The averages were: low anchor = 4.22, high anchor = 4.39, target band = 4.26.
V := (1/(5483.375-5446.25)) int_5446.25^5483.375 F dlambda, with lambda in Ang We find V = 4.19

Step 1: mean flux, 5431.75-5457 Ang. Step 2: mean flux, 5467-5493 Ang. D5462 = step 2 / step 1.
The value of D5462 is 1.02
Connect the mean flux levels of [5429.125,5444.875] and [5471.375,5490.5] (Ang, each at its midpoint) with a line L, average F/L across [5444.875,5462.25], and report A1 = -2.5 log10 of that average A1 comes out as 0.04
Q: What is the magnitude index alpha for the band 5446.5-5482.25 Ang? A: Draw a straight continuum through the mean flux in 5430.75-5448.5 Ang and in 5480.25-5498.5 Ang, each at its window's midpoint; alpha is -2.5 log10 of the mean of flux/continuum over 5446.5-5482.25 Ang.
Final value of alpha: 0.04 mag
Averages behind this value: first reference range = 4.29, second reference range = 4.35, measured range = 4.17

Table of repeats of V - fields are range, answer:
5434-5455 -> 4.19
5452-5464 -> 4.19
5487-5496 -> 4.32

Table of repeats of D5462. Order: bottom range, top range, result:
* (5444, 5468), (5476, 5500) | 1.04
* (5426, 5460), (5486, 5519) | 1.05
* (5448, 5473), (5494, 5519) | 1.04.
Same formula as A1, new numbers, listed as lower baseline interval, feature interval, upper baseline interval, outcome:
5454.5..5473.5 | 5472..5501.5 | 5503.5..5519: 0.02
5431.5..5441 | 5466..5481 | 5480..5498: 0.05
